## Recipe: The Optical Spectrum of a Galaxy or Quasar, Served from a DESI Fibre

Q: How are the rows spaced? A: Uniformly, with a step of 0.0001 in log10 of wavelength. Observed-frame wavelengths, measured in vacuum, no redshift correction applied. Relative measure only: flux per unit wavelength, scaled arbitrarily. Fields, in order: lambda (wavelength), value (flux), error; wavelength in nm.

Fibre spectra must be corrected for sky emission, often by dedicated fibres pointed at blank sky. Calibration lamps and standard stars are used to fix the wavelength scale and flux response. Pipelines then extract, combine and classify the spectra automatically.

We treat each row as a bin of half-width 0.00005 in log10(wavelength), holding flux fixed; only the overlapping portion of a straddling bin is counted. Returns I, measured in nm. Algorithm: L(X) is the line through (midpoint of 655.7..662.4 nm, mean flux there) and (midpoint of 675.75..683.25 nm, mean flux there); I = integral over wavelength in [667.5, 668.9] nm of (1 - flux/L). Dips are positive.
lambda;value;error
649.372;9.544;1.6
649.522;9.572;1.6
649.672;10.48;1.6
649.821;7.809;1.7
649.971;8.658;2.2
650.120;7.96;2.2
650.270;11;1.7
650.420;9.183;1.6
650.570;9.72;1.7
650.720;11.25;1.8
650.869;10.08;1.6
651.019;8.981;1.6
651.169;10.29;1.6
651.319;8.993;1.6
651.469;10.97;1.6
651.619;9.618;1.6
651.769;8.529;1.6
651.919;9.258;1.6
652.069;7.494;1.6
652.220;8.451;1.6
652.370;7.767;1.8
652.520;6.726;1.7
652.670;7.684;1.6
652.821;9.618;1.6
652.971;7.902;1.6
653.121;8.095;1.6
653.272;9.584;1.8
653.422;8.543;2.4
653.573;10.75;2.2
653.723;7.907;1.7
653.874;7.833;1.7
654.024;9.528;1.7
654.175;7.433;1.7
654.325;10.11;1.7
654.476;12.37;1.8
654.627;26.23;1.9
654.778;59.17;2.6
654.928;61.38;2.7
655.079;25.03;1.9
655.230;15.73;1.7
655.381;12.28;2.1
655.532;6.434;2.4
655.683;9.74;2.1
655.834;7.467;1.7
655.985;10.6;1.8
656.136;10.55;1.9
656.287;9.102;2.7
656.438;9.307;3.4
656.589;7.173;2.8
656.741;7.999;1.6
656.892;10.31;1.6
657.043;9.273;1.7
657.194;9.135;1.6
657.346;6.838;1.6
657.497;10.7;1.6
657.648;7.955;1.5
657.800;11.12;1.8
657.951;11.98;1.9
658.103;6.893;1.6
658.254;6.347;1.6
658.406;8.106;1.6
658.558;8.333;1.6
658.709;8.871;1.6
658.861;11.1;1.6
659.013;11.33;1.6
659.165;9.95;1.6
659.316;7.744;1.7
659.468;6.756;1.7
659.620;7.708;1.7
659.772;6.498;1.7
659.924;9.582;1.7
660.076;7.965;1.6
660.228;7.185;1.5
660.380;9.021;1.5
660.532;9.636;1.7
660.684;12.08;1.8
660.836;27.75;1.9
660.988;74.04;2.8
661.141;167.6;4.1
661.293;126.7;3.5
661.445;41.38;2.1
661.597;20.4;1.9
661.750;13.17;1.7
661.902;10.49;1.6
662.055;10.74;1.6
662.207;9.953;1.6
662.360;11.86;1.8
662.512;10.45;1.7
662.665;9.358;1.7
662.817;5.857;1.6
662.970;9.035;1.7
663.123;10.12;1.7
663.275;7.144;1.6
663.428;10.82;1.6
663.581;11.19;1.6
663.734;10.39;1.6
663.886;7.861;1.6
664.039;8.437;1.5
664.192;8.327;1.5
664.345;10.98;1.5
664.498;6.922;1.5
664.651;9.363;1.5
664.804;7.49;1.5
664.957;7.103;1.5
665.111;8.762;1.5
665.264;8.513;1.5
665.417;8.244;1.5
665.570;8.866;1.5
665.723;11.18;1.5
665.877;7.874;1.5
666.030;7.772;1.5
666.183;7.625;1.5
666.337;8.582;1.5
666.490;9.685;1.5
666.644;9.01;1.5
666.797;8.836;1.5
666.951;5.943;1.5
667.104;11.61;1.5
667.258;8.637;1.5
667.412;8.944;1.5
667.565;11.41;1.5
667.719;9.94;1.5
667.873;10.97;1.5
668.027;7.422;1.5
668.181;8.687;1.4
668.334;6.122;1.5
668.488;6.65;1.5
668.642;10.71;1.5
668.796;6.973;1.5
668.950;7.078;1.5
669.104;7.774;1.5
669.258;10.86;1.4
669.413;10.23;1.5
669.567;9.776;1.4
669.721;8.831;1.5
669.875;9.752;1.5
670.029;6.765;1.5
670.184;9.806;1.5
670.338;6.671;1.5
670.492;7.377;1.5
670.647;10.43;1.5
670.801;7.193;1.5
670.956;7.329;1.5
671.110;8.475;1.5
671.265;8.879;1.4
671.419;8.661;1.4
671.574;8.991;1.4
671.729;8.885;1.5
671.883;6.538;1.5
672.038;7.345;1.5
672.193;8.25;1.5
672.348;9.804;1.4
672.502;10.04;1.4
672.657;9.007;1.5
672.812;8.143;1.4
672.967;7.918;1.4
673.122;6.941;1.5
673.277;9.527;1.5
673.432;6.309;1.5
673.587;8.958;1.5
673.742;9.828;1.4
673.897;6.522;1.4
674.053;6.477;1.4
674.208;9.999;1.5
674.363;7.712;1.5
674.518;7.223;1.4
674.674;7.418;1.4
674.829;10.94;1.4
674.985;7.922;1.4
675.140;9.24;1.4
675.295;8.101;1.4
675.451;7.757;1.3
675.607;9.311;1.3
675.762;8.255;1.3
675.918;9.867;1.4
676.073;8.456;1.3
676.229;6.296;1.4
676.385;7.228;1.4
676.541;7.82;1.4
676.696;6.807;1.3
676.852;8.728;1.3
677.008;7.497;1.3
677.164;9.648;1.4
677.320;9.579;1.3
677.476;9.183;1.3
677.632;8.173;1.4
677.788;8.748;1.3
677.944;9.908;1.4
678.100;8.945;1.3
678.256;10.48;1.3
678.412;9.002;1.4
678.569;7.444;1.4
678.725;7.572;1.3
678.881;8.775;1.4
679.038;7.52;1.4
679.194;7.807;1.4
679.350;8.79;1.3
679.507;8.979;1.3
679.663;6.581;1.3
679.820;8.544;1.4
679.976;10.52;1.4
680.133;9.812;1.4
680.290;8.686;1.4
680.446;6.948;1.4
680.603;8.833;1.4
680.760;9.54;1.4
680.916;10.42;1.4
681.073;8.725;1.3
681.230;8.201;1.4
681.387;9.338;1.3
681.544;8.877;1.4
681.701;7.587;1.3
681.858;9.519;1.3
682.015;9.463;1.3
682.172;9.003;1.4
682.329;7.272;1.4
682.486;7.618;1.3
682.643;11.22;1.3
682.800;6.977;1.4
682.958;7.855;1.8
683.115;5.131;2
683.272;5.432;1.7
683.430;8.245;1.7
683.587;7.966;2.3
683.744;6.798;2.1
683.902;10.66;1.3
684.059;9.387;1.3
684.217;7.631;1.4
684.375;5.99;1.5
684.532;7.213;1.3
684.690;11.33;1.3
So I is 0.527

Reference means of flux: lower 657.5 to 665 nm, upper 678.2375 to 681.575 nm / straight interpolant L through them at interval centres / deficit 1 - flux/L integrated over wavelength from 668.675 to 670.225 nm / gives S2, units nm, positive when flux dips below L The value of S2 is 0.54 nm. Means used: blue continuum 17.3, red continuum 8.66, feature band 8.81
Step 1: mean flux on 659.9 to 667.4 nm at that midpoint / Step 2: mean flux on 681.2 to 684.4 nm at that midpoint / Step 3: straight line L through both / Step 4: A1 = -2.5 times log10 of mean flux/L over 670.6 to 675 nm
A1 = 0.48 mag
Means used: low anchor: 17.3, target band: 8.32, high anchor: 8.14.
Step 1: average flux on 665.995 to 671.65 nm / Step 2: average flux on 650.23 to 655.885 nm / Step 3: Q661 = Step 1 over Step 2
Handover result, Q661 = 0.67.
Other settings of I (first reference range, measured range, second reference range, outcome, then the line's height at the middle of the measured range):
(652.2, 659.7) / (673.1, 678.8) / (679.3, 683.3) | 0.49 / 9.19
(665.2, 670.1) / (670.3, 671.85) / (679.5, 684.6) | 0.07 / 8.68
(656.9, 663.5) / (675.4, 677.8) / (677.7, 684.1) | 0.51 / 10.6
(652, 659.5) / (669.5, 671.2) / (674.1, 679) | 0.20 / 9.48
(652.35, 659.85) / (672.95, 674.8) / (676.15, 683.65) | 0.25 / 9.25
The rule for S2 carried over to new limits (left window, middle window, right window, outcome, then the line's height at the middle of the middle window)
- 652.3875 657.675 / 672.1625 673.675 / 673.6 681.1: 0.146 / 9.41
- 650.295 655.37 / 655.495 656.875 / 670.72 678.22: 0.412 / 12.6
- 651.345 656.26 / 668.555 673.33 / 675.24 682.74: 0.752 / 10.1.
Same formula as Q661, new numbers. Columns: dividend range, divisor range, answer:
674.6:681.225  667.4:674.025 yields 1.01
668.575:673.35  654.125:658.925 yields 0.63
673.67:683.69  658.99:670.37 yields 0.58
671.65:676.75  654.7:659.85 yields 0.65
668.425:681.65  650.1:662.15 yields 0.53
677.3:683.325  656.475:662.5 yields 0.44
